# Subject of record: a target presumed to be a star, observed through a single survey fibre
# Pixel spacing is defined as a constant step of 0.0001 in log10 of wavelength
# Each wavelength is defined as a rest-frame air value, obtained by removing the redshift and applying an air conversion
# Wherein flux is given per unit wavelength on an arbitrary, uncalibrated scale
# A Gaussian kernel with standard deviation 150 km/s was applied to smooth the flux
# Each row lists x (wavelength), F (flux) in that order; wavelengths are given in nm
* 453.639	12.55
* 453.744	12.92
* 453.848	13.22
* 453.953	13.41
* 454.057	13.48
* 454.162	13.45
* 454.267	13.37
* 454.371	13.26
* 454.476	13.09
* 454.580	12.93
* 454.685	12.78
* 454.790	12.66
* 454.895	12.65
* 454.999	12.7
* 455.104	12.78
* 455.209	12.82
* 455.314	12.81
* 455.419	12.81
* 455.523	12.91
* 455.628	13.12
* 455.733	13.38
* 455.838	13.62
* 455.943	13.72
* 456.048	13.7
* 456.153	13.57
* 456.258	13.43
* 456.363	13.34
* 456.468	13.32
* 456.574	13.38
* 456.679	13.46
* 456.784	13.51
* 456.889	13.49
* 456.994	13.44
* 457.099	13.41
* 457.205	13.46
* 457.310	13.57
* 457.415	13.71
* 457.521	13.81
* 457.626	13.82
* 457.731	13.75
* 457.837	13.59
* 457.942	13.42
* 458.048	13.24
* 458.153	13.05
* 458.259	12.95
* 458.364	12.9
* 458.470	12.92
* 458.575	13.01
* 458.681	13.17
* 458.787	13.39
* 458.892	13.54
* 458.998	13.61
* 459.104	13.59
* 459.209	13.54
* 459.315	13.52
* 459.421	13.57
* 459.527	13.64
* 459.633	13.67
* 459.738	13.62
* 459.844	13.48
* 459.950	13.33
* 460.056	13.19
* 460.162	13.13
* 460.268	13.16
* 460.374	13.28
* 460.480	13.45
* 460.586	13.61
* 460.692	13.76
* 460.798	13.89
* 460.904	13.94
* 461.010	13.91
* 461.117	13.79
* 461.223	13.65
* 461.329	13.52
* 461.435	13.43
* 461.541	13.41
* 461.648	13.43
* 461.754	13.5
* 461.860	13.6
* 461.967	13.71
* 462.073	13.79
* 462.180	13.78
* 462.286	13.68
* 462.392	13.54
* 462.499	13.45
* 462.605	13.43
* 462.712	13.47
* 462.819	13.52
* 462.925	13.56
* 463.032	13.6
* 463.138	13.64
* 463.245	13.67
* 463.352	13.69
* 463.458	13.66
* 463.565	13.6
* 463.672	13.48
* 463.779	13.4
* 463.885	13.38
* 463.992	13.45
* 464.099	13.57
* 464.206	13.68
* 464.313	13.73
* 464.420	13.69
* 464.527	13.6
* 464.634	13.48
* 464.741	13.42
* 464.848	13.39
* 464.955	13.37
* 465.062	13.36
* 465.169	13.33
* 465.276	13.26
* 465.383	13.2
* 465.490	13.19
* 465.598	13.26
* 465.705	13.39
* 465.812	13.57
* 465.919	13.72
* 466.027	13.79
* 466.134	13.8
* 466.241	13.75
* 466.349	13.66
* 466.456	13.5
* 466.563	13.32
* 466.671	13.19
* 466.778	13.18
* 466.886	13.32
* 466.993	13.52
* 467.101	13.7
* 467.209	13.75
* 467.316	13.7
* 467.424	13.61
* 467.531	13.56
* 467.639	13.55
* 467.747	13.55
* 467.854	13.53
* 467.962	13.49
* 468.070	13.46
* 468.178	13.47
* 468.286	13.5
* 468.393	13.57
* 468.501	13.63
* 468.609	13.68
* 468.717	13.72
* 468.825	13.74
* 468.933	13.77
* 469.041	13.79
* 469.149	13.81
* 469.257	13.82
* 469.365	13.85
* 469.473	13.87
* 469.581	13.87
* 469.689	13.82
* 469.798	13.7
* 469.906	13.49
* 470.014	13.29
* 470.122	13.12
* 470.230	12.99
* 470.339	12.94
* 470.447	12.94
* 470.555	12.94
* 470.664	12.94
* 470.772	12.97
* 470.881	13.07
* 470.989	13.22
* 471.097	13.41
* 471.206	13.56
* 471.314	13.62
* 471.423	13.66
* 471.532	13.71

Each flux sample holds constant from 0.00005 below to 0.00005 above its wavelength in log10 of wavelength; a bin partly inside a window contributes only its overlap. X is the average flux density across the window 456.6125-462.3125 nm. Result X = 13.5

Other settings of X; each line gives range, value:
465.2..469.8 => 13.6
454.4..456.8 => 13.1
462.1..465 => 13.6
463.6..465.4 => 13.5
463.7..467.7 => 13.5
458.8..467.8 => 13.5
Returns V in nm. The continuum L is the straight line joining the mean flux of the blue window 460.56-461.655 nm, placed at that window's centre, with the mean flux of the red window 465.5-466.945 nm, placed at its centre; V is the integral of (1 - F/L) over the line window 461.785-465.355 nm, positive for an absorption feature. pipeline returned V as 0.01 nm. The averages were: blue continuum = 13.7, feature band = 13.5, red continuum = 13.5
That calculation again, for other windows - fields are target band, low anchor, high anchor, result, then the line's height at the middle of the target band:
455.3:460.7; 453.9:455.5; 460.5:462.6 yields -0.04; 13.3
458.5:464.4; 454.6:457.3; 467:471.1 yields -0.09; 13.3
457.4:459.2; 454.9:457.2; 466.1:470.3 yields -0.01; 13.3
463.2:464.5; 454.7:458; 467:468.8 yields -0.01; 13.5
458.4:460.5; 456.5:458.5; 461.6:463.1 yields 0.02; 13.5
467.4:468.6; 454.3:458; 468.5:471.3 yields -0.01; 13.4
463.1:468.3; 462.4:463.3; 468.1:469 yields 0.03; 13.6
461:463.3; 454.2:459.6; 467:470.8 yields -0.03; 13.4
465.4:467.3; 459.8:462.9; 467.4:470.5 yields 0.01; 13.6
